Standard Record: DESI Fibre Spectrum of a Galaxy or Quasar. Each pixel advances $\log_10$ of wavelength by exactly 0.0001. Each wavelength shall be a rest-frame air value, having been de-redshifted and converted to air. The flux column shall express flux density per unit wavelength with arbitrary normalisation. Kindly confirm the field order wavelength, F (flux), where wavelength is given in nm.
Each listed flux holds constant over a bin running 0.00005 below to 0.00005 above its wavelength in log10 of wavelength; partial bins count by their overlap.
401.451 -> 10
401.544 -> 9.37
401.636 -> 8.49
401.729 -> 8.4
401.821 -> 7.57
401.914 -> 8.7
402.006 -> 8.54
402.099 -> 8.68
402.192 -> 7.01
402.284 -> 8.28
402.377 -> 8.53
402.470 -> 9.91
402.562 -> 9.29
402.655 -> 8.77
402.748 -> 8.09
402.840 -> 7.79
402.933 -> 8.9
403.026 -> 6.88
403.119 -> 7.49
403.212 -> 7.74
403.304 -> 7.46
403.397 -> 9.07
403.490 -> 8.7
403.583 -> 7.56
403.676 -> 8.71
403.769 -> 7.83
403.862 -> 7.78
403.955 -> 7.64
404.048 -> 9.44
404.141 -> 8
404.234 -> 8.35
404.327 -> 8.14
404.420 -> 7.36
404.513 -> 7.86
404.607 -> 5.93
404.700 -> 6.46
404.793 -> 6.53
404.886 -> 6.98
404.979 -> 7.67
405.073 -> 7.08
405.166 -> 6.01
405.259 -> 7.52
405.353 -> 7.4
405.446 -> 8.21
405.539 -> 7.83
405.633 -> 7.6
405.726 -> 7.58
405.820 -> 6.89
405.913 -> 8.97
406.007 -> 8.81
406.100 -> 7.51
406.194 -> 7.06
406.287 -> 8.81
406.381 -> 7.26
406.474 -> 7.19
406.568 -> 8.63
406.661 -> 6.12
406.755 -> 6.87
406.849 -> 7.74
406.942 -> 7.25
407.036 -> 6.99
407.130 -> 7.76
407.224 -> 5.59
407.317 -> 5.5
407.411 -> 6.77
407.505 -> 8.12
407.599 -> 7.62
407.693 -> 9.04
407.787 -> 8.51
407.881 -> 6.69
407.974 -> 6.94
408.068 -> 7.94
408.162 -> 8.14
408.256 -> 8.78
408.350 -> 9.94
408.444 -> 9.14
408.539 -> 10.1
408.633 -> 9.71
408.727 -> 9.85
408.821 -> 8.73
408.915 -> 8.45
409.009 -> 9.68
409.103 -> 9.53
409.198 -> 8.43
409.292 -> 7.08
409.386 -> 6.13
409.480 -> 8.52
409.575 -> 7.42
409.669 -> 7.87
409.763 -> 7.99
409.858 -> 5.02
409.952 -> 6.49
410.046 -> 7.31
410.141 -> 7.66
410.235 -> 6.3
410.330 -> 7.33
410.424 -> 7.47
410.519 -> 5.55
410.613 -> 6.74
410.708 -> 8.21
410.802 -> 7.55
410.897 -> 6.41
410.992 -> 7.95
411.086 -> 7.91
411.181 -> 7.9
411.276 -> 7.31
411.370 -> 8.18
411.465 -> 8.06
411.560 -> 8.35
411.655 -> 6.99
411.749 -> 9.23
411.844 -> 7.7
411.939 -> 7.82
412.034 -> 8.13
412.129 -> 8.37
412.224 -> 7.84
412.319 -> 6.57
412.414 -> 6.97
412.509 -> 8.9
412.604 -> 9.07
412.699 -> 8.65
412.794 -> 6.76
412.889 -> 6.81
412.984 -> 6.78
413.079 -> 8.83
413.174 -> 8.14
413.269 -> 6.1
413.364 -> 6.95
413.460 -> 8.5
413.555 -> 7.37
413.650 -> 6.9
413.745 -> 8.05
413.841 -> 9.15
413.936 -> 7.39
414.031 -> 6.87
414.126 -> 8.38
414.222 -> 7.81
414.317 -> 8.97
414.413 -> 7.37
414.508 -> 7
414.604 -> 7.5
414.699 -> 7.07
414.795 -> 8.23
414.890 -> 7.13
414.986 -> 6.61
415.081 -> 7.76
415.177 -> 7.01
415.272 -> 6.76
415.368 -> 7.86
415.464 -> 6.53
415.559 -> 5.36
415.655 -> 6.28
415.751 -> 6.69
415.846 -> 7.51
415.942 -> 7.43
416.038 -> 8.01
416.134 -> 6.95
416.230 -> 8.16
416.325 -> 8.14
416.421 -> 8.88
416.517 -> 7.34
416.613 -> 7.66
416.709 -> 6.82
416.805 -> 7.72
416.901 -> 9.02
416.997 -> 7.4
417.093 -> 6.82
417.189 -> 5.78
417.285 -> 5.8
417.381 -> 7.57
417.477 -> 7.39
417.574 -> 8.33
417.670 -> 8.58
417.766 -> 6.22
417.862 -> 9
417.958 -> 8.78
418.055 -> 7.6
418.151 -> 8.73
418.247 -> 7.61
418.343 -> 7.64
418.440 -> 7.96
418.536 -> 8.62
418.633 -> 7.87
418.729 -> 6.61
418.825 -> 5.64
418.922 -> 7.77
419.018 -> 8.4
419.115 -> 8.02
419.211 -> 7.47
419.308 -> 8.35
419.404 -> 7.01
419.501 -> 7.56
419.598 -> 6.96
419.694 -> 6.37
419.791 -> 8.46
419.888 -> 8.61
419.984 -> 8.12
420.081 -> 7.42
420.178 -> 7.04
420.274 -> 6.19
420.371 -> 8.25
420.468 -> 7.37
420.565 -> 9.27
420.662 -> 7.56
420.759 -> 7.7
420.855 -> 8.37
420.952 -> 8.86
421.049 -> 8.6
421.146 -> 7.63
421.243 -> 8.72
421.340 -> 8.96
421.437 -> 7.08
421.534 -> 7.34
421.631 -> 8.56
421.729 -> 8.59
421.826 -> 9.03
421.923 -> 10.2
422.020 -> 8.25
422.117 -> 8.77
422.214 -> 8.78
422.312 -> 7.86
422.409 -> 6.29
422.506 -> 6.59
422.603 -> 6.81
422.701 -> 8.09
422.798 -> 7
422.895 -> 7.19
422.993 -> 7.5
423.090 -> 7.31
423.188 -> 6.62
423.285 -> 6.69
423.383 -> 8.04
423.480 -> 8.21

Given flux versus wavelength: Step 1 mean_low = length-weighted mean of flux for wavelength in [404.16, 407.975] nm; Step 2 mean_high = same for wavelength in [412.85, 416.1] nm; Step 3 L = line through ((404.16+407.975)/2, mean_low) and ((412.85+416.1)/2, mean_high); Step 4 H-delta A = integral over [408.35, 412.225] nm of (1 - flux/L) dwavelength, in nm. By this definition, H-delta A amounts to -0.26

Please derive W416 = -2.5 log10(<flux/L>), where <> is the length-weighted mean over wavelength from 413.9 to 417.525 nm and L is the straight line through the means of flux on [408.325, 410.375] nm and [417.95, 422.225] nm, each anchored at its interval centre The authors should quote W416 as 0.095 mag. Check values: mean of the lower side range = 8.1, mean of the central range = 7.34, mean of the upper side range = 7.96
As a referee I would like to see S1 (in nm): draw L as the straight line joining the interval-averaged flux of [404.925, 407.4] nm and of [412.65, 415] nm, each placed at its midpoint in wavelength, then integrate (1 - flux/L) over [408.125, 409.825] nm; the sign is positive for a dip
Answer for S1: -0.265 nm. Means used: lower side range 7.37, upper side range 7.59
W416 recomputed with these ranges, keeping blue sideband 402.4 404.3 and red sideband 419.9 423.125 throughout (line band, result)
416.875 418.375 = 0.05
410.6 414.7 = 0.05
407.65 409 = -0.07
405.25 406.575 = 0.06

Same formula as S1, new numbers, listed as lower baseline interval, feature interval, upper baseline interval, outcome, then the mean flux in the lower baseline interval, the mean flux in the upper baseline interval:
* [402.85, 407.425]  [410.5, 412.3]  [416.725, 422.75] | -0.013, 7.55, 7.8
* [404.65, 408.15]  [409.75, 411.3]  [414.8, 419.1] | 0.067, 7.4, 7.46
